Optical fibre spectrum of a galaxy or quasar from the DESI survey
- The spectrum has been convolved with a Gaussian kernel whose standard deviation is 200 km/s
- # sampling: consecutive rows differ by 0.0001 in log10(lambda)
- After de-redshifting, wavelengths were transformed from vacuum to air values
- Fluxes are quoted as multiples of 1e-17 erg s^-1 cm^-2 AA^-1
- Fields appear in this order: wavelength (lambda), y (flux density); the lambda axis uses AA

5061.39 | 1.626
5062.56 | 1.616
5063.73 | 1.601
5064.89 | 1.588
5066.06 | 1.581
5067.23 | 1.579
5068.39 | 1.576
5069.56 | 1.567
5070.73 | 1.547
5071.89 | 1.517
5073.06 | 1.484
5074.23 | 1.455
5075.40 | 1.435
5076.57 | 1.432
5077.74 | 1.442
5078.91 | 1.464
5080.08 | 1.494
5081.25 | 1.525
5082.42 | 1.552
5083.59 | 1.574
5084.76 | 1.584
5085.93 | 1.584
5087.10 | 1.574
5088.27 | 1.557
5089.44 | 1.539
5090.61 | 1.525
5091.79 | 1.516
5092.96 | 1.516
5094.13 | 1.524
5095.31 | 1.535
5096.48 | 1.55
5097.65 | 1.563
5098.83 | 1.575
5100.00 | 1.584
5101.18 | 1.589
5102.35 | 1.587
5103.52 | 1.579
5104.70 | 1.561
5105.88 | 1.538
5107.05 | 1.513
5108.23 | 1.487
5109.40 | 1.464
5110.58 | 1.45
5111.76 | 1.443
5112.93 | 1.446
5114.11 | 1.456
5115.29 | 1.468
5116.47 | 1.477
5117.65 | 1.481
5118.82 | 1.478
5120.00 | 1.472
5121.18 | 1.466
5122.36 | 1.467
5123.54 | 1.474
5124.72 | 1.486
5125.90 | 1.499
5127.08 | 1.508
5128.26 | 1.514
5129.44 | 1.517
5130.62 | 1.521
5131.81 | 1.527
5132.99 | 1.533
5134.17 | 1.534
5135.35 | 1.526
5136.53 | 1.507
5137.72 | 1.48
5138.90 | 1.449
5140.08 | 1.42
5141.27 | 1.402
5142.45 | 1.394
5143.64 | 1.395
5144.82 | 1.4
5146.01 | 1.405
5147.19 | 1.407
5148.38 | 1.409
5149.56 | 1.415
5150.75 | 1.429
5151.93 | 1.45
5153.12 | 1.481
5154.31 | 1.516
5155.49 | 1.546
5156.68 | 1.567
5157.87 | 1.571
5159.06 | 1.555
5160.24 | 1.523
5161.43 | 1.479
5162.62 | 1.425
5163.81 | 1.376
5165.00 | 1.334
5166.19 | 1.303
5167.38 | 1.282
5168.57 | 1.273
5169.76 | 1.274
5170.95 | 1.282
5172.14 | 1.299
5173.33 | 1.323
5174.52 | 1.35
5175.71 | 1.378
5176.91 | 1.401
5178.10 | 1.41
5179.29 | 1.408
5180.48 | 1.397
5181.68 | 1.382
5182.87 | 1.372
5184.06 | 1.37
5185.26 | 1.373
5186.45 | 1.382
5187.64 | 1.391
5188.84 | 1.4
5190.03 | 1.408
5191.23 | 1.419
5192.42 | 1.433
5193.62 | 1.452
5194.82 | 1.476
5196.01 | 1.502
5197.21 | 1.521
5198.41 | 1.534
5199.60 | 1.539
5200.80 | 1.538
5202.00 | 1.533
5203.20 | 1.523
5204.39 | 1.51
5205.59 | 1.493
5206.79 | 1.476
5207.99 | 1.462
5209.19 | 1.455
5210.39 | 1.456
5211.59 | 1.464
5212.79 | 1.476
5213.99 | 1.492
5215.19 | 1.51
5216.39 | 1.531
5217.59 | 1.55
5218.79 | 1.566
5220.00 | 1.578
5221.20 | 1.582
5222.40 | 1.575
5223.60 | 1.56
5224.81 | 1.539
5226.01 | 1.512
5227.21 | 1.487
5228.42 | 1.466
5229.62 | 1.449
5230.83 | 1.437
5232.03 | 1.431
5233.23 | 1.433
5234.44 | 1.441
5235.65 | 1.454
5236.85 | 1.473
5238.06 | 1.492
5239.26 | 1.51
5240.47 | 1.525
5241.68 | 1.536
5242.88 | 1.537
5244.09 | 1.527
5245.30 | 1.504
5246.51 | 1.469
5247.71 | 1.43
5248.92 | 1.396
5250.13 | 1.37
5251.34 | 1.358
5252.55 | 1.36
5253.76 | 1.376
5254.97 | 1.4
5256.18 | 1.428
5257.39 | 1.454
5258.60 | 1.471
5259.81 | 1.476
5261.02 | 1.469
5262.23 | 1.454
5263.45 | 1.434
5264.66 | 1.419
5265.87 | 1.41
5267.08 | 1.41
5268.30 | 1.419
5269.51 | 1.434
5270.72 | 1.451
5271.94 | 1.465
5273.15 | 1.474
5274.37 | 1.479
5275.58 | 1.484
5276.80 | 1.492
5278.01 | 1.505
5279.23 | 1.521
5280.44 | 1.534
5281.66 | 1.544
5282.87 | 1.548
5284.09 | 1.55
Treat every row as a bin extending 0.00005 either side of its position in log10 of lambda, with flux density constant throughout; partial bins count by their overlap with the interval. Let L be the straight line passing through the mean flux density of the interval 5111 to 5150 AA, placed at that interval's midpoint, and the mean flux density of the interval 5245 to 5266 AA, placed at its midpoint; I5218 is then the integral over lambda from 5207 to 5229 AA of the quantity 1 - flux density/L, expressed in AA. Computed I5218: -1.2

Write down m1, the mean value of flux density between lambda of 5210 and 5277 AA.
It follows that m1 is 1.47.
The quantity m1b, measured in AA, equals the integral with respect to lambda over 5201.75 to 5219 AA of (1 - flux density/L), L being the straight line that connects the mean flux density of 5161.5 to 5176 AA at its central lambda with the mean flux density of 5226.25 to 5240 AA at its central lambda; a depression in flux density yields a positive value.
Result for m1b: -1.0 AA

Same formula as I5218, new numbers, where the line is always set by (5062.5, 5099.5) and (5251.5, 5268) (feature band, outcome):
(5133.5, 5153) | 0.7 AA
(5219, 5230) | -0.6 AA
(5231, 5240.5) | -0.2 AA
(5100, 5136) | 0.2 AA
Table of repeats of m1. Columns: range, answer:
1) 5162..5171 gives 1.32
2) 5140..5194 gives 1.41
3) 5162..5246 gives 1.45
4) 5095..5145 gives 1.5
